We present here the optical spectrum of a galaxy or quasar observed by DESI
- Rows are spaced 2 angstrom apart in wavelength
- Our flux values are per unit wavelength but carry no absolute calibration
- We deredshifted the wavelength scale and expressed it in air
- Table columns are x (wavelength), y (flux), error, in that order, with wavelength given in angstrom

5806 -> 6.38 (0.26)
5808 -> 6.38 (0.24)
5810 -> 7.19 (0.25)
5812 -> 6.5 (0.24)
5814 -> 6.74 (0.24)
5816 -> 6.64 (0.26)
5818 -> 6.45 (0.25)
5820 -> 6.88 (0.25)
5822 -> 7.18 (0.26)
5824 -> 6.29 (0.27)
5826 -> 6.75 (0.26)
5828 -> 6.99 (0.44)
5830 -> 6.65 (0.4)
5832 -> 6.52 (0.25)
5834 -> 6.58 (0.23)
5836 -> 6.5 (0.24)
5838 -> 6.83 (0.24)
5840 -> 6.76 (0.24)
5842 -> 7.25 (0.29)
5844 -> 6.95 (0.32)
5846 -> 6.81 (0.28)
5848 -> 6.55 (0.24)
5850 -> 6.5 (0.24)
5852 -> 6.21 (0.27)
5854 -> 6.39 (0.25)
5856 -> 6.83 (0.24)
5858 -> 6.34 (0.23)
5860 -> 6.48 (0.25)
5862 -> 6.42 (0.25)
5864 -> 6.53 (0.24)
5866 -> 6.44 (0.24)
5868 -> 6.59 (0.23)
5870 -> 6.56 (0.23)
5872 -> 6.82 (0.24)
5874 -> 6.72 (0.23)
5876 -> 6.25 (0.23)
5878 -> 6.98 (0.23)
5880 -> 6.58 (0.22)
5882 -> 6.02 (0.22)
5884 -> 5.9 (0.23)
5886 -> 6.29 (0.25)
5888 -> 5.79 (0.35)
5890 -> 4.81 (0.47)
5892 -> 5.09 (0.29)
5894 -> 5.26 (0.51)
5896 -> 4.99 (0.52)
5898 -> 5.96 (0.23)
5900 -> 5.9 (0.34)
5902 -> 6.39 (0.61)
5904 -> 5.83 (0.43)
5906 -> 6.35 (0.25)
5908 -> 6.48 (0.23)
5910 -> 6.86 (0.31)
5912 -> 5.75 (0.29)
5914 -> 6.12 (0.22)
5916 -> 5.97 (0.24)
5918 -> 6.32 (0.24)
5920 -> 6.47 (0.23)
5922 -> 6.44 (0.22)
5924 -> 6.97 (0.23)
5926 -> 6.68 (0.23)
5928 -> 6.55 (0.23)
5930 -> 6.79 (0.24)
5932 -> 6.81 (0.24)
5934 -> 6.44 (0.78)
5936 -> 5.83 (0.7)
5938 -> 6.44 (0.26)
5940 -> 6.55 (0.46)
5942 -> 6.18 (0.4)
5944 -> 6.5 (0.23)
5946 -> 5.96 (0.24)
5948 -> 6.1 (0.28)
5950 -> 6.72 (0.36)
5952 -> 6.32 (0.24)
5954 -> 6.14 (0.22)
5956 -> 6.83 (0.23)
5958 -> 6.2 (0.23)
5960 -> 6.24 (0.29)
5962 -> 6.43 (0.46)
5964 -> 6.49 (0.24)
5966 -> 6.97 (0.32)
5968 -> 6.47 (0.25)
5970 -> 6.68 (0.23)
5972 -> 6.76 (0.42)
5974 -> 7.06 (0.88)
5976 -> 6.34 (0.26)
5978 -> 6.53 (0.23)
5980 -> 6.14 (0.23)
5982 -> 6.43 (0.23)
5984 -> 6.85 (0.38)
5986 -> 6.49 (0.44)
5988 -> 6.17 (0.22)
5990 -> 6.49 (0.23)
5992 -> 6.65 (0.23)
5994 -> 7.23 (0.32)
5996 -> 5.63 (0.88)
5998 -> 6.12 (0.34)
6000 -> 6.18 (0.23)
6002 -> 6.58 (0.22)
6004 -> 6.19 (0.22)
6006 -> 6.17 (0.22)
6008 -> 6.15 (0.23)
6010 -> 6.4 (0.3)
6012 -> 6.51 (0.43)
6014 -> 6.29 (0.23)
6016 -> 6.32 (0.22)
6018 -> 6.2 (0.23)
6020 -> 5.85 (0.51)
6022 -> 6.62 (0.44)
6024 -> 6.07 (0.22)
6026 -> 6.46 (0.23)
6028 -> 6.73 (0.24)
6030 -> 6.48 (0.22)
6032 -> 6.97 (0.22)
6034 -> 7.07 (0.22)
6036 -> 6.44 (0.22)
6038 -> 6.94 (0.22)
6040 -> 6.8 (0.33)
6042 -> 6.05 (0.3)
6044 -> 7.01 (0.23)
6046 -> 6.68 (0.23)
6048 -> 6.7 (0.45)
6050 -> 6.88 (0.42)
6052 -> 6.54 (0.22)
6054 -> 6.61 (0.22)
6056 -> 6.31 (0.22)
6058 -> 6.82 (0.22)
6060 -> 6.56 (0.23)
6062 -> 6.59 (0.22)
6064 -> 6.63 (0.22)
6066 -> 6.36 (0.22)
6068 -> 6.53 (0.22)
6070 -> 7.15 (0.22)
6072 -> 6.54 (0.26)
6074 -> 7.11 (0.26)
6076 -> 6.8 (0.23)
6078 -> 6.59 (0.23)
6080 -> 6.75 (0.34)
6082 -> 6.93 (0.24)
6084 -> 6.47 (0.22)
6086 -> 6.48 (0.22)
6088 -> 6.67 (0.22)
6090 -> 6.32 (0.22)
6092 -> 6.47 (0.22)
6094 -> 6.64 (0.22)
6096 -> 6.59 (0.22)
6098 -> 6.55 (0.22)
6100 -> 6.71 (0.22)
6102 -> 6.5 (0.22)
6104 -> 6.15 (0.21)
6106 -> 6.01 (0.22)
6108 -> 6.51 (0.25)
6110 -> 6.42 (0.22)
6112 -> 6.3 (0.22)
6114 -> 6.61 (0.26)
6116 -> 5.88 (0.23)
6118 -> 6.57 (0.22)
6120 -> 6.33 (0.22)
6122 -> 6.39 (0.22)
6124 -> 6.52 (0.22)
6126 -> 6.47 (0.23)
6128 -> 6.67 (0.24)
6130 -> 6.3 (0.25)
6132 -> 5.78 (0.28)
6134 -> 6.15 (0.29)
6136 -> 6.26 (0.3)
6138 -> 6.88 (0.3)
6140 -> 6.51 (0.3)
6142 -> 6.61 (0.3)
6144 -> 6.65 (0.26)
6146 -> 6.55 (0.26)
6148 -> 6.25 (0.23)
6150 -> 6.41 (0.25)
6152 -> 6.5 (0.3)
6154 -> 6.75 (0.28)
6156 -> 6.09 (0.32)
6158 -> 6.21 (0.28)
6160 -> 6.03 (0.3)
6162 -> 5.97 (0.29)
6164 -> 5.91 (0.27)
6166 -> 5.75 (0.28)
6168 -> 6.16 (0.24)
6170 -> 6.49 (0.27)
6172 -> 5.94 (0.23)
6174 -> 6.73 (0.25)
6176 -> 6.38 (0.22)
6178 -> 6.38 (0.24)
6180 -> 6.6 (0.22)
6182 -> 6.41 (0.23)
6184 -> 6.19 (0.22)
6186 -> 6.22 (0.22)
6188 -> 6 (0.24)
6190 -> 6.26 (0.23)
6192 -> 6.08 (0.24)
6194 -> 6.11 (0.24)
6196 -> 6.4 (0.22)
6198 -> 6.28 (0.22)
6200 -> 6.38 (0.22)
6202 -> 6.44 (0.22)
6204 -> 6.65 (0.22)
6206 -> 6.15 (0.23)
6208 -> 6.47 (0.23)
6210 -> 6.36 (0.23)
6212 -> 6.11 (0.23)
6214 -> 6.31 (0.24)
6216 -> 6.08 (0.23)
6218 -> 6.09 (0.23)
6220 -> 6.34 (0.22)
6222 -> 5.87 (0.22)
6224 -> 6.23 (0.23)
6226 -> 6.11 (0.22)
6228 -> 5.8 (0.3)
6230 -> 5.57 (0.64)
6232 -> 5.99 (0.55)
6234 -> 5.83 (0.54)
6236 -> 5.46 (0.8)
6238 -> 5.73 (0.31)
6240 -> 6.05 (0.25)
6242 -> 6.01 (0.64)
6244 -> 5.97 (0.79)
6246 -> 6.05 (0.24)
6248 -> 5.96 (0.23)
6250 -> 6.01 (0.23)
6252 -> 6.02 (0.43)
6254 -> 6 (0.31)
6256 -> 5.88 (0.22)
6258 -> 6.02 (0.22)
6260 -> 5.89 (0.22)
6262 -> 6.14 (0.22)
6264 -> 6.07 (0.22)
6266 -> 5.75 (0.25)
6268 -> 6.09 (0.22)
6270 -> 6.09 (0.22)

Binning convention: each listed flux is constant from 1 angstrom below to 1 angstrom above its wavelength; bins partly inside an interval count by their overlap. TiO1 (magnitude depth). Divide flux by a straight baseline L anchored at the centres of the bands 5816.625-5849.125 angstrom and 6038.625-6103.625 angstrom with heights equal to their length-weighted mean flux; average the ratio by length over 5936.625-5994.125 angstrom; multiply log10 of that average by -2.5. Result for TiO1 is 0.03 mag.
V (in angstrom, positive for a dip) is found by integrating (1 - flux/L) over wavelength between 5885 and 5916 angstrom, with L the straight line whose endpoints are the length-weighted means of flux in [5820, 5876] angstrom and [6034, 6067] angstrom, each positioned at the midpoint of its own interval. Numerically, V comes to 3.6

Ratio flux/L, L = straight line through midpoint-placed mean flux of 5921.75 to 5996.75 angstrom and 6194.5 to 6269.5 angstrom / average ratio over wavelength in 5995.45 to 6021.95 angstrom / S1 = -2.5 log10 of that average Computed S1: 0.03 mag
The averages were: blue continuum 6.49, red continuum 6.07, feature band 6.22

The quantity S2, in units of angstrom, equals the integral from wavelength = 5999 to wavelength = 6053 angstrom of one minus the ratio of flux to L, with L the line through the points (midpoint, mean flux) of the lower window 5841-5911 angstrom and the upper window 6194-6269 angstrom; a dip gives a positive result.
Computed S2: -2.6 angstrom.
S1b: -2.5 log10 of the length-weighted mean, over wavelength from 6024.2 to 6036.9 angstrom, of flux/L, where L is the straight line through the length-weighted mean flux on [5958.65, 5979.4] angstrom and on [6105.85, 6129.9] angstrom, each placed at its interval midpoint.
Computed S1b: -0.02 mag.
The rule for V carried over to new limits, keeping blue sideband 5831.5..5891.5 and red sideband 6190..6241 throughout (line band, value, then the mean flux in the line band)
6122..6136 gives -0.3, 6.32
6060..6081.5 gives -1.5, 6.7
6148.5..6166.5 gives -0.1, 6.19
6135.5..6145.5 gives -0.7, 6.6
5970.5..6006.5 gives -0.6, 6.45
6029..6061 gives -2.0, 6.68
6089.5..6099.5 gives -0.5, 6.53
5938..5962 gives 0.1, 6.35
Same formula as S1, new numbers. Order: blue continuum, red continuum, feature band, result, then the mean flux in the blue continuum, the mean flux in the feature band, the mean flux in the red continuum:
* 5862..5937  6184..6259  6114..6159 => -0.05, 6.23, 6.4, 6.09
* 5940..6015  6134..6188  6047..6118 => -0.03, 6.42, 6.56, 6.33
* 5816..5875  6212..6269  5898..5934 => 0.02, 6.65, 6.38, 5.98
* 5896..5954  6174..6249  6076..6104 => -0.06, 6.32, 6.58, 6.15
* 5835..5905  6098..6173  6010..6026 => 0.01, 6.3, 6.29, 6.33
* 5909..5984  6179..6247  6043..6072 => -0.06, 6.45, 6.66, 6.14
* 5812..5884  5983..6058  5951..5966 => 0.02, 6.62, 6.42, 6.49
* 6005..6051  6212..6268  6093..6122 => -0.02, 6.51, 6.41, 5.98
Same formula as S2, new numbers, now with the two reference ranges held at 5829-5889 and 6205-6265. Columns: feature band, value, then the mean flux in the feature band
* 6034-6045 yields -0.7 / 6.69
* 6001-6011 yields 0.1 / 6.3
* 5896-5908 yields 0.8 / 6.03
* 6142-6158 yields -0.8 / 6.45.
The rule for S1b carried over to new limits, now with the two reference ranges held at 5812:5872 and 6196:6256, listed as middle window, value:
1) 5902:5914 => 0.05 mag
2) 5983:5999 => 0.00 mag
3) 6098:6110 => -0.02 mag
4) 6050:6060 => -0.05 mag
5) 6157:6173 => 0.02 mag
